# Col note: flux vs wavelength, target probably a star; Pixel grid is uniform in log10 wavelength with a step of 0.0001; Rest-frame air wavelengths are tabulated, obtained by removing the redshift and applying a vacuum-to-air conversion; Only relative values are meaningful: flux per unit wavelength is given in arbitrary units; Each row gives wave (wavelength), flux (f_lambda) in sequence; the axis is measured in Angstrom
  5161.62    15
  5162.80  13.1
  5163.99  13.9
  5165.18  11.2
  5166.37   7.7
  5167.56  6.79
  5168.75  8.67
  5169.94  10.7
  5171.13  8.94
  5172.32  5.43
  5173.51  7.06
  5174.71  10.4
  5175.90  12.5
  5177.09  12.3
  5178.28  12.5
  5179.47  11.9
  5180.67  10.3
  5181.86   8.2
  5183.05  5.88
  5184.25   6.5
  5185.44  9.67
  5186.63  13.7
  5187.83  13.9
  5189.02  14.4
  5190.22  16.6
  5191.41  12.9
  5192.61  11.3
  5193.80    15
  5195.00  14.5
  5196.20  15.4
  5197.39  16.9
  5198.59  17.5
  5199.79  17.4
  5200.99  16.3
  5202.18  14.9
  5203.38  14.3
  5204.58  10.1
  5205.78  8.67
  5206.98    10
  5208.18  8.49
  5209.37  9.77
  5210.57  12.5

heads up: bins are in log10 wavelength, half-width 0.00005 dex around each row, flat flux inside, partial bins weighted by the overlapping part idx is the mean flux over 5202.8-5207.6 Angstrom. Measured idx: 10.7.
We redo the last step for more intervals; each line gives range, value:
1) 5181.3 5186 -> 7.54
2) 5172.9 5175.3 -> 8.68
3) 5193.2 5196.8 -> 15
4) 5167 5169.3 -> 7.73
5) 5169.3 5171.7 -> 9.81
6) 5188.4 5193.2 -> 13.8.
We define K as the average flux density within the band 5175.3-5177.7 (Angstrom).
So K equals 12.4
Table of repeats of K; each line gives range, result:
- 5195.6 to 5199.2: 16.6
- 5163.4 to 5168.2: 9.88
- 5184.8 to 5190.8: 13.6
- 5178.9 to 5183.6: 9.08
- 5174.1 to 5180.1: 11.9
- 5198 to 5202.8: 16.5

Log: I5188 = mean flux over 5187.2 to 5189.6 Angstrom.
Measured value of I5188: 14.1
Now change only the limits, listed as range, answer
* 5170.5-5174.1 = 7.18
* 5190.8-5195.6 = 13.4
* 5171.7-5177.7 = 9.54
